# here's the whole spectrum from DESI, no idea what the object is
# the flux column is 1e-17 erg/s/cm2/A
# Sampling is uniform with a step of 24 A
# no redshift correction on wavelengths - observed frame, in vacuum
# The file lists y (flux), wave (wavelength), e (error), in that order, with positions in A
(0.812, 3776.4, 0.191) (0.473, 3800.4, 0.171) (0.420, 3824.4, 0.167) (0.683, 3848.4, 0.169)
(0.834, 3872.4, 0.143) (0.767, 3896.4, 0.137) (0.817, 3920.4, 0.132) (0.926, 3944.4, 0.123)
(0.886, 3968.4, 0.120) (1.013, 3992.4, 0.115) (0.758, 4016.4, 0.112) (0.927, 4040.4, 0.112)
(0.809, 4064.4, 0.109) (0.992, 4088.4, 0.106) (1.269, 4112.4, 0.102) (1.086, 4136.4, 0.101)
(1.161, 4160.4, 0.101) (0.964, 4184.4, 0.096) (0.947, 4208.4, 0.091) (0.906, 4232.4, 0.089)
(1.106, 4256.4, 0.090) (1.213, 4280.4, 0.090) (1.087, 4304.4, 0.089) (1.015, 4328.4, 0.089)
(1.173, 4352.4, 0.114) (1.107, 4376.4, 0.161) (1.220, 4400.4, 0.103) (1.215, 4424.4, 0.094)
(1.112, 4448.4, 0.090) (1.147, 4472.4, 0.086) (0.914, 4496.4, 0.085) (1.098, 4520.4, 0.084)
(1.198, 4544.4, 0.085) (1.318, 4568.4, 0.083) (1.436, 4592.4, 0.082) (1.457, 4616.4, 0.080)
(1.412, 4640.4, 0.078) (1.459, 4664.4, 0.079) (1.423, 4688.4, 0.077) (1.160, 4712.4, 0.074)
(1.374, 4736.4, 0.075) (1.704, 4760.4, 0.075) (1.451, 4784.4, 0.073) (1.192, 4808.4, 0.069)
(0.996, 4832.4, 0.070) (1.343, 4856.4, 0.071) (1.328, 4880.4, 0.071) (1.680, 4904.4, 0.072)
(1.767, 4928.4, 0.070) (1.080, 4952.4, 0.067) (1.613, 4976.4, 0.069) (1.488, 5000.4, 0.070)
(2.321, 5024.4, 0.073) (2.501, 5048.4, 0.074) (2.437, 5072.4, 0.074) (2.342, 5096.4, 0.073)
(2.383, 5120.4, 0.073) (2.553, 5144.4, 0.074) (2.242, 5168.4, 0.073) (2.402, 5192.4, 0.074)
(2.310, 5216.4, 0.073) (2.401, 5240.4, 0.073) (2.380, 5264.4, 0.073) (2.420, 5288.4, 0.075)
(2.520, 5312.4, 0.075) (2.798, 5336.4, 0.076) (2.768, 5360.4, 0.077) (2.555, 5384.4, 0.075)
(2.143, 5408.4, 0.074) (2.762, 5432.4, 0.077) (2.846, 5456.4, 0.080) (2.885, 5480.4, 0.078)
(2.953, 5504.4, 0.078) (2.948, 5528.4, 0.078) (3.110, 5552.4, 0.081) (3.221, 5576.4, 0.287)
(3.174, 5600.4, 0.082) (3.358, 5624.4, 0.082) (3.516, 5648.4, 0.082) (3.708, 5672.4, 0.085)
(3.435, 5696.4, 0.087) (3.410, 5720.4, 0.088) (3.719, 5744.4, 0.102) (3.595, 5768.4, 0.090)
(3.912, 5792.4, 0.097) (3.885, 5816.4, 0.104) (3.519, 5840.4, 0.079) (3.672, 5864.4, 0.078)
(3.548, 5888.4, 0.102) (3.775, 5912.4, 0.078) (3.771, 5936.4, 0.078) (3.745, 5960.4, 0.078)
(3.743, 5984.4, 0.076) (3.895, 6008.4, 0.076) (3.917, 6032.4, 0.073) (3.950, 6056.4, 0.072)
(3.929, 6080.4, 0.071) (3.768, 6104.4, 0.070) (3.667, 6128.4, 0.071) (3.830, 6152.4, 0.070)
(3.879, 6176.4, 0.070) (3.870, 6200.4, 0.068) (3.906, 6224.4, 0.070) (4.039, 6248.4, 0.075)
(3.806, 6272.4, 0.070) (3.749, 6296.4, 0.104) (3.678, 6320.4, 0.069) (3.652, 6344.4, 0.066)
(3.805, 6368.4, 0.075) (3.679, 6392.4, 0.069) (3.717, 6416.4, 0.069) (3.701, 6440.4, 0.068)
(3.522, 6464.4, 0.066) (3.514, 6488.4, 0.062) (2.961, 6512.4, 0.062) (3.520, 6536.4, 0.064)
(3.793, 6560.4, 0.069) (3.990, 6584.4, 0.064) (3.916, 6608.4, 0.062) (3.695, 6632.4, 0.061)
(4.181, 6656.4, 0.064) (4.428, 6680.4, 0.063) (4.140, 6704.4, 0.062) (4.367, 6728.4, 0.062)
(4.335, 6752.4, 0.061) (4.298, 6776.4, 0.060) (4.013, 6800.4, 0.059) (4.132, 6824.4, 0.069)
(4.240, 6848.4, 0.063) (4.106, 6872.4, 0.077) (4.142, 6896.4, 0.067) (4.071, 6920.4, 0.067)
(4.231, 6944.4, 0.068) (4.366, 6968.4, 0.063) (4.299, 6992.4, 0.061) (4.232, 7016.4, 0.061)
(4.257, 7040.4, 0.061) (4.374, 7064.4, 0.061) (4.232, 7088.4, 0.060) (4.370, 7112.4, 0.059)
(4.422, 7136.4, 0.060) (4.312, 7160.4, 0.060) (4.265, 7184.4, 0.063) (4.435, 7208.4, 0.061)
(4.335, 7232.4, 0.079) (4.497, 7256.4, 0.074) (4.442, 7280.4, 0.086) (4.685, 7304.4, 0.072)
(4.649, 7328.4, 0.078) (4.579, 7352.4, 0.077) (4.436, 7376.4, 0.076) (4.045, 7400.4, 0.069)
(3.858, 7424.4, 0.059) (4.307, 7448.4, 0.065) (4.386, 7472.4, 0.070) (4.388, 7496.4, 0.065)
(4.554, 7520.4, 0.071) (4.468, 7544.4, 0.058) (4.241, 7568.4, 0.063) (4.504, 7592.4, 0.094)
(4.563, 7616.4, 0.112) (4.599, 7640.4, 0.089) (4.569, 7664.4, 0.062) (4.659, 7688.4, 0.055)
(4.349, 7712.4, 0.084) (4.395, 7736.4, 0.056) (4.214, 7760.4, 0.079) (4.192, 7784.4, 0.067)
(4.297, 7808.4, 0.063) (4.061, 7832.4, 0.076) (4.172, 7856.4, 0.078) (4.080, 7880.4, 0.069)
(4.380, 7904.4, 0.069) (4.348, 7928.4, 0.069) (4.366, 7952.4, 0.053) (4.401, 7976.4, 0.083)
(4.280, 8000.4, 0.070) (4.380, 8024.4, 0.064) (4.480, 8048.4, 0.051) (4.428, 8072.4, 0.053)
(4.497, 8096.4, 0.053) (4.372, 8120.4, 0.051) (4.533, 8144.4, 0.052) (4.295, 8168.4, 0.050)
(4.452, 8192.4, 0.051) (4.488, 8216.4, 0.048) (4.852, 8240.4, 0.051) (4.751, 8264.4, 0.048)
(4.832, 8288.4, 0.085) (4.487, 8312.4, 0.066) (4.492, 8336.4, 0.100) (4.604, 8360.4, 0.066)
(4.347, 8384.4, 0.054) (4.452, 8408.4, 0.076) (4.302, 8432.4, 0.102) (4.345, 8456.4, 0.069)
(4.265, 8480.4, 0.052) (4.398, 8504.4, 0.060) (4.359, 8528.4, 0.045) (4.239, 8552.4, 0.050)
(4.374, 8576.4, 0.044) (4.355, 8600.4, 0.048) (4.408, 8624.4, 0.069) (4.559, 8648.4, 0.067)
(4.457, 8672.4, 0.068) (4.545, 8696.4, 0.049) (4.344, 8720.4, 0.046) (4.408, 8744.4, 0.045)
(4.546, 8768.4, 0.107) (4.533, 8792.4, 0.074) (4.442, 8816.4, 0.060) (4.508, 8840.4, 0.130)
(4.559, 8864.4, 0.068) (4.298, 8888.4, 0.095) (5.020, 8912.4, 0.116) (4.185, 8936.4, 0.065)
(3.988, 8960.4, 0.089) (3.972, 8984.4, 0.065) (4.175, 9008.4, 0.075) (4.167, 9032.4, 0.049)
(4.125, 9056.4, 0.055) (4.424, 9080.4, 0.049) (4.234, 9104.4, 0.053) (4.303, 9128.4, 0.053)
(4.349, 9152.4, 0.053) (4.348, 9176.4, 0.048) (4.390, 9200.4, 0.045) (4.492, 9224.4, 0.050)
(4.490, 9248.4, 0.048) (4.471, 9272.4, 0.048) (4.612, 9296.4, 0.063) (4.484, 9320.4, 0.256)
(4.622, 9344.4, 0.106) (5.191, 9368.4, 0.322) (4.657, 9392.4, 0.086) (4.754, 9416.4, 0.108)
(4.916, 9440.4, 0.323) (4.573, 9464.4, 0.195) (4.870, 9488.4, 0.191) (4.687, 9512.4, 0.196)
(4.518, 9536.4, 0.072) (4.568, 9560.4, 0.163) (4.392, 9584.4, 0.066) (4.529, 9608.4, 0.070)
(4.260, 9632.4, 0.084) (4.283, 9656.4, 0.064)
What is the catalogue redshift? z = 0.257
